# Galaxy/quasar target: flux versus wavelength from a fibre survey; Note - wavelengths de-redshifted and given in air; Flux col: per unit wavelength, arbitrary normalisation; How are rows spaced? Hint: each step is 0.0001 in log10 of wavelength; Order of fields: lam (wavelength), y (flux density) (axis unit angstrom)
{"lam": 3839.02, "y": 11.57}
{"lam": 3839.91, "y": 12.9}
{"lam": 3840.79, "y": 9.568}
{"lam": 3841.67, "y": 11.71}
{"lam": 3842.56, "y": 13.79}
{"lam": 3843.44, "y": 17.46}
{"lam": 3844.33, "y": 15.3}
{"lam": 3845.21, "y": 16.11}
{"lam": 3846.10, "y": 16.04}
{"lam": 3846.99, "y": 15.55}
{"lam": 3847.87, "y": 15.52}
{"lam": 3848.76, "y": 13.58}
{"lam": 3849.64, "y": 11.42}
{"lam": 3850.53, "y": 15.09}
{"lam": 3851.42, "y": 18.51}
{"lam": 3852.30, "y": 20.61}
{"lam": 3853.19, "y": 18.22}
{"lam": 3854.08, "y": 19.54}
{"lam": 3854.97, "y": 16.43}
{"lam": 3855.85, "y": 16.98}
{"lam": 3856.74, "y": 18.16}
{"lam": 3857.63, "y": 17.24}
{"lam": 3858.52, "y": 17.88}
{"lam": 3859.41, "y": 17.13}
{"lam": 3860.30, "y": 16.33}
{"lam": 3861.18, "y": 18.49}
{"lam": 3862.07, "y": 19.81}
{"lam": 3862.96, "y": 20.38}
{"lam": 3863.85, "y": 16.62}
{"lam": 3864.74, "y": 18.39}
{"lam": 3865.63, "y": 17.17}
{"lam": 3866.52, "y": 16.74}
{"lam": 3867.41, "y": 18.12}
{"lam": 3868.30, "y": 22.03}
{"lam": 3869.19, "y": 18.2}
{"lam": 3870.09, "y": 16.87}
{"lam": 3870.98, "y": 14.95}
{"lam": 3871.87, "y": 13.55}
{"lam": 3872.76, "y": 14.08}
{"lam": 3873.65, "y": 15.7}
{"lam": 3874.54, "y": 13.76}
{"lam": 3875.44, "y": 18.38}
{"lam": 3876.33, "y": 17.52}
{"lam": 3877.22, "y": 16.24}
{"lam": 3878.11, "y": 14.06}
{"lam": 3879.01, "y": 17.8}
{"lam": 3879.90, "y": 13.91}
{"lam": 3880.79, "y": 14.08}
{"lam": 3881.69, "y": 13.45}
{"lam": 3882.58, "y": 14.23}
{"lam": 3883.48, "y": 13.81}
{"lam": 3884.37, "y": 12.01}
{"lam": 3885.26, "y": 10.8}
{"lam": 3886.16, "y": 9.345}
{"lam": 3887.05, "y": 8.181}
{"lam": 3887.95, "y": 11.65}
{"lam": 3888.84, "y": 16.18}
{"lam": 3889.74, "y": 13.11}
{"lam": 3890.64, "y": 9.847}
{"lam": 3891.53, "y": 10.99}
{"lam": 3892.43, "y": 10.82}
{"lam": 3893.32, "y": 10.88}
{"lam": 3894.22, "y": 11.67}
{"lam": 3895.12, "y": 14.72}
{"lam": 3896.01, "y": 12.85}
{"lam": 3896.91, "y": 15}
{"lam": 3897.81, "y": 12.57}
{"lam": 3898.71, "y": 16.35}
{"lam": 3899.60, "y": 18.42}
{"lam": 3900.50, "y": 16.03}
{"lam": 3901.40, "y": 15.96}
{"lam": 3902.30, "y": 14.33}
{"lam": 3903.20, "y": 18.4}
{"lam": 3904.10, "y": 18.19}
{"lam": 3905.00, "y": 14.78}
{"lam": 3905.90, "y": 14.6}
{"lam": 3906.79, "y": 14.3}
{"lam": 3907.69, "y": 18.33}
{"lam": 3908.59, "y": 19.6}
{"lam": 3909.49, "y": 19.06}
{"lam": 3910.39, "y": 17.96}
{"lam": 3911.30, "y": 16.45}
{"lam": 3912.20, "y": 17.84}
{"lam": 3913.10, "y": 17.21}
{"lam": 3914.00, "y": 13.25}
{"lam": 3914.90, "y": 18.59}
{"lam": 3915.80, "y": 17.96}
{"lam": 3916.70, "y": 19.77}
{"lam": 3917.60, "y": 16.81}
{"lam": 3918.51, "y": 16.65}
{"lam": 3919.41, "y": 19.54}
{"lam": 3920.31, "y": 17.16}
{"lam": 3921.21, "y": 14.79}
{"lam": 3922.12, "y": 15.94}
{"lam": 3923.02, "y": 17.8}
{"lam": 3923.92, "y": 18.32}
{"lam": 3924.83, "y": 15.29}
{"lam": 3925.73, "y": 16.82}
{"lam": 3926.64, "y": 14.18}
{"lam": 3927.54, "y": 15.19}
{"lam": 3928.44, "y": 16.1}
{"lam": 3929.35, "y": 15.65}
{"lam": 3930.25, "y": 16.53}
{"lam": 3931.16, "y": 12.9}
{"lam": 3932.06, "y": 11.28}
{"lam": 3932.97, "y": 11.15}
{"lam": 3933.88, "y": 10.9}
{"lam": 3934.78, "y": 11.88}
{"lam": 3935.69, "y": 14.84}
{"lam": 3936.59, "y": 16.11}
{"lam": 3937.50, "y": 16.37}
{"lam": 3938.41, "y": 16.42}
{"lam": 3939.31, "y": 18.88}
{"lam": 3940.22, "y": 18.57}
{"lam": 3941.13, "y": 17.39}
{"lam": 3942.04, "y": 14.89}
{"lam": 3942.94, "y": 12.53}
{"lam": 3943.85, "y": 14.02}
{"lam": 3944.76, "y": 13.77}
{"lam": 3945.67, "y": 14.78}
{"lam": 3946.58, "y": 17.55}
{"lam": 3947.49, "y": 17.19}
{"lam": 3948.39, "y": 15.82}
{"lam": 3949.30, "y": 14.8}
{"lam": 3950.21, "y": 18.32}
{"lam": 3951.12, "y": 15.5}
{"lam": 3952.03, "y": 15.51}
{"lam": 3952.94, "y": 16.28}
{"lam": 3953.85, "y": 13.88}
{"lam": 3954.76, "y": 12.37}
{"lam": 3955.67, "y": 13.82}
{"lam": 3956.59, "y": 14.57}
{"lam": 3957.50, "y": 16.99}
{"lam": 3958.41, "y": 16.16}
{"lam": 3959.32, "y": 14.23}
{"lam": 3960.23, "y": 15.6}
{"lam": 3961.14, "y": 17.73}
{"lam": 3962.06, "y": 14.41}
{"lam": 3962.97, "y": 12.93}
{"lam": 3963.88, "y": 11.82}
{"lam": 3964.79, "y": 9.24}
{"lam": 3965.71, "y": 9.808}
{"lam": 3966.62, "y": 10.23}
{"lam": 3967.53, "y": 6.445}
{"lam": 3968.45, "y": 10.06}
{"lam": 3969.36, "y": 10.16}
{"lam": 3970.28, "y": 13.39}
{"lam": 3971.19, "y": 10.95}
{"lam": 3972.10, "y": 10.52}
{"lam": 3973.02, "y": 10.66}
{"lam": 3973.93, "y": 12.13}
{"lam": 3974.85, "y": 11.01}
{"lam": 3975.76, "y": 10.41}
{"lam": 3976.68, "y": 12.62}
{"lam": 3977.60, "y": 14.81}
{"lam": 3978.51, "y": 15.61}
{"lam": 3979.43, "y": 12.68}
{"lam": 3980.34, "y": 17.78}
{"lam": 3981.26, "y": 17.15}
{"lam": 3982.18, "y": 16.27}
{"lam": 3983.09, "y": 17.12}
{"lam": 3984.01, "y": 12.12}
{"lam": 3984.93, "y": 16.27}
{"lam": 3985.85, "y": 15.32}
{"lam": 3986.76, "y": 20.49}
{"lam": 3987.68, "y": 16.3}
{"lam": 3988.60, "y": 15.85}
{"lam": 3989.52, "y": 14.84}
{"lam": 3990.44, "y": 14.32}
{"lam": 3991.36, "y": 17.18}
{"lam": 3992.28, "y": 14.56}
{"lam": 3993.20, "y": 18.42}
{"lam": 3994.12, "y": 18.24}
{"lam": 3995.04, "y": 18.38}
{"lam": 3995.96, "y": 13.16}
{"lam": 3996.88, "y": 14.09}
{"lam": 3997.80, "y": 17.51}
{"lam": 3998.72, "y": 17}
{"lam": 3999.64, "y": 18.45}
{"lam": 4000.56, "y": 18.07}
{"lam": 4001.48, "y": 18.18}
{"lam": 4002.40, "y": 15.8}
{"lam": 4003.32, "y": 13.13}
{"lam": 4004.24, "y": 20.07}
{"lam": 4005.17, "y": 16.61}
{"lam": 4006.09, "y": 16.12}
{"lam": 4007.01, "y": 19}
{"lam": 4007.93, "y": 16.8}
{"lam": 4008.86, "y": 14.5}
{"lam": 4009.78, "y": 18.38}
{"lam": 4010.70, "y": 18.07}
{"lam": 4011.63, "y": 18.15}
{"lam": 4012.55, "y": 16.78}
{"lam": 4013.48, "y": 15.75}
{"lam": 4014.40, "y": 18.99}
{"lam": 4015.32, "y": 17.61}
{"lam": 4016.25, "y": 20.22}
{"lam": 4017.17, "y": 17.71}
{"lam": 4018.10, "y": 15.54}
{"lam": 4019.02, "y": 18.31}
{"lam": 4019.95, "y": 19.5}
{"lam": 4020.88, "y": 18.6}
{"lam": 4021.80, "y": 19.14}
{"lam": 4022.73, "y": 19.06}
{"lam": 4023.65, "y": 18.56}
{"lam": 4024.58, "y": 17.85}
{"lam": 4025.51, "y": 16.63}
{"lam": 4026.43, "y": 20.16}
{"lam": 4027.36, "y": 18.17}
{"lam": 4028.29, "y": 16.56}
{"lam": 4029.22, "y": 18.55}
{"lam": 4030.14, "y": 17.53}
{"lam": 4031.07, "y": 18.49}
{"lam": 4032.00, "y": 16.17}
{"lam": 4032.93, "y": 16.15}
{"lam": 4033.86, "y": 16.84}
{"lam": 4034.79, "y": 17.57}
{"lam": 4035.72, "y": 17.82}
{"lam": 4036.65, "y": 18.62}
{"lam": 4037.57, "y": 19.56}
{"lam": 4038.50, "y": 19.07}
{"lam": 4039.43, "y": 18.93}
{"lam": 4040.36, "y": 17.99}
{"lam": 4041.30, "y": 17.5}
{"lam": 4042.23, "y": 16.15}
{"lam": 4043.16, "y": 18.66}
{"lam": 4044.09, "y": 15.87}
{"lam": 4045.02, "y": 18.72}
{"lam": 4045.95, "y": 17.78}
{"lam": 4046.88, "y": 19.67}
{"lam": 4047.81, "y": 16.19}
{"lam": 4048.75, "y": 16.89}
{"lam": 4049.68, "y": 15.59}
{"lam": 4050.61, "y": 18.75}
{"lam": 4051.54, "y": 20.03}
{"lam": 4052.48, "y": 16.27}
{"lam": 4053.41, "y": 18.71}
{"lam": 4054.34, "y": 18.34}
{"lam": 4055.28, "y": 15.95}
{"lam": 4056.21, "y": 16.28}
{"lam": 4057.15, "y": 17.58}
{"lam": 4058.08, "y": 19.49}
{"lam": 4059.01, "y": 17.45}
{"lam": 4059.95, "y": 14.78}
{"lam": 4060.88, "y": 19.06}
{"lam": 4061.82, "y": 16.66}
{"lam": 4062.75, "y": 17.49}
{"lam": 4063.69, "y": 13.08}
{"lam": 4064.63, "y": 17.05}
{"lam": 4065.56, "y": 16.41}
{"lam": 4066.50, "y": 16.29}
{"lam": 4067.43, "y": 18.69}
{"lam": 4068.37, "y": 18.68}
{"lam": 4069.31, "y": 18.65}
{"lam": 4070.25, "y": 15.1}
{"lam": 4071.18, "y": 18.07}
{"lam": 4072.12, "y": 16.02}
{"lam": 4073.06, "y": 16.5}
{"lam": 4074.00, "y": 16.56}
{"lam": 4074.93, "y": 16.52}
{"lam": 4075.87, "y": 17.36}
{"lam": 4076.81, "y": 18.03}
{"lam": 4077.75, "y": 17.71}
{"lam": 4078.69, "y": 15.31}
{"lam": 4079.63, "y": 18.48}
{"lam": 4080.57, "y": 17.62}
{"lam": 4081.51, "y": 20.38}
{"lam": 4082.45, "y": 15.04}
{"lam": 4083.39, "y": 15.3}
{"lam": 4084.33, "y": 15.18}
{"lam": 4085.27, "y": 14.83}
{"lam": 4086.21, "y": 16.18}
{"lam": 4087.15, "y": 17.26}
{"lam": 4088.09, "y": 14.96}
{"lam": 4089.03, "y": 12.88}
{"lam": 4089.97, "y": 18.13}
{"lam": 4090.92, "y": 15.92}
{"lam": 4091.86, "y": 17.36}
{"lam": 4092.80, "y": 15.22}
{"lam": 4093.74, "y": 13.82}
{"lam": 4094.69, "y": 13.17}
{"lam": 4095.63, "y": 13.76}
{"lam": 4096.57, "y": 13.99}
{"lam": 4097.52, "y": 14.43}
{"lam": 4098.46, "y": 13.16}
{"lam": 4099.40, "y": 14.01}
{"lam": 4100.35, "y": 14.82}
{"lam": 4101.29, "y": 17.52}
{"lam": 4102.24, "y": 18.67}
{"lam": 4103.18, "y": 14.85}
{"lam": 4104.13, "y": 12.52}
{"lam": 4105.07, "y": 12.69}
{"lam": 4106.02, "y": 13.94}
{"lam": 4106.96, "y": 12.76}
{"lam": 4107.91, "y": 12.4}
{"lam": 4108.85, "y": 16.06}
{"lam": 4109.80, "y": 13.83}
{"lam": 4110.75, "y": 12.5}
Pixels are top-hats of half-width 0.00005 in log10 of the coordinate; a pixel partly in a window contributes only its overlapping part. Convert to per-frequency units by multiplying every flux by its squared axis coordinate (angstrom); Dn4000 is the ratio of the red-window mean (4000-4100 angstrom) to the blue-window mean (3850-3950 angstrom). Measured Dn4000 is 1.17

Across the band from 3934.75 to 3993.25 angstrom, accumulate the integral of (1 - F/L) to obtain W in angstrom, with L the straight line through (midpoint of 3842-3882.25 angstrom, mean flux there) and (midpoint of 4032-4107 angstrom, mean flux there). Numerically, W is 7.5 angstrom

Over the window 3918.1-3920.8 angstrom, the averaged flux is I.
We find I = 17.8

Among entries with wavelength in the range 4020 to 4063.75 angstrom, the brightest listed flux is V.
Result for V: 20.16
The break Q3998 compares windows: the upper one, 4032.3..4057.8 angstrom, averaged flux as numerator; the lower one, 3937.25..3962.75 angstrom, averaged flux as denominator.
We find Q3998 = 1.13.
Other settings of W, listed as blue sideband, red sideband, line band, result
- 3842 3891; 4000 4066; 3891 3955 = 3.0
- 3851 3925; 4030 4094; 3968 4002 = 3.4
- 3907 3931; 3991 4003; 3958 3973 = 4.3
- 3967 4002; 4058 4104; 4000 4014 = -1.9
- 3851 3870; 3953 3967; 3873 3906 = 5.5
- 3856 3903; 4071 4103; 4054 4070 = -1.3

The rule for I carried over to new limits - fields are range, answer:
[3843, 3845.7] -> 16.3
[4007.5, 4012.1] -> 17.2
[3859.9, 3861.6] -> 17.5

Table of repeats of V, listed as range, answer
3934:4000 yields 20.49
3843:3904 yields 22.03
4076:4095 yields 20.38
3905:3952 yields 19.77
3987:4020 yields 20.22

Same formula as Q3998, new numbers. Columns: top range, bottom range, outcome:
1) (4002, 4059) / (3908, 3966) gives 1.14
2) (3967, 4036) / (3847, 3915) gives 1.03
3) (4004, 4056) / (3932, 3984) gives 1.27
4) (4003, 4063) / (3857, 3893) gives 1.16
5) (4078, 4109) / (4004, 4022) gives 0.86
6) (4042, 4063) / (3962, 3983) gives 1.43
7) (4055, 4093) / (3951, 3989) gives 1.22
